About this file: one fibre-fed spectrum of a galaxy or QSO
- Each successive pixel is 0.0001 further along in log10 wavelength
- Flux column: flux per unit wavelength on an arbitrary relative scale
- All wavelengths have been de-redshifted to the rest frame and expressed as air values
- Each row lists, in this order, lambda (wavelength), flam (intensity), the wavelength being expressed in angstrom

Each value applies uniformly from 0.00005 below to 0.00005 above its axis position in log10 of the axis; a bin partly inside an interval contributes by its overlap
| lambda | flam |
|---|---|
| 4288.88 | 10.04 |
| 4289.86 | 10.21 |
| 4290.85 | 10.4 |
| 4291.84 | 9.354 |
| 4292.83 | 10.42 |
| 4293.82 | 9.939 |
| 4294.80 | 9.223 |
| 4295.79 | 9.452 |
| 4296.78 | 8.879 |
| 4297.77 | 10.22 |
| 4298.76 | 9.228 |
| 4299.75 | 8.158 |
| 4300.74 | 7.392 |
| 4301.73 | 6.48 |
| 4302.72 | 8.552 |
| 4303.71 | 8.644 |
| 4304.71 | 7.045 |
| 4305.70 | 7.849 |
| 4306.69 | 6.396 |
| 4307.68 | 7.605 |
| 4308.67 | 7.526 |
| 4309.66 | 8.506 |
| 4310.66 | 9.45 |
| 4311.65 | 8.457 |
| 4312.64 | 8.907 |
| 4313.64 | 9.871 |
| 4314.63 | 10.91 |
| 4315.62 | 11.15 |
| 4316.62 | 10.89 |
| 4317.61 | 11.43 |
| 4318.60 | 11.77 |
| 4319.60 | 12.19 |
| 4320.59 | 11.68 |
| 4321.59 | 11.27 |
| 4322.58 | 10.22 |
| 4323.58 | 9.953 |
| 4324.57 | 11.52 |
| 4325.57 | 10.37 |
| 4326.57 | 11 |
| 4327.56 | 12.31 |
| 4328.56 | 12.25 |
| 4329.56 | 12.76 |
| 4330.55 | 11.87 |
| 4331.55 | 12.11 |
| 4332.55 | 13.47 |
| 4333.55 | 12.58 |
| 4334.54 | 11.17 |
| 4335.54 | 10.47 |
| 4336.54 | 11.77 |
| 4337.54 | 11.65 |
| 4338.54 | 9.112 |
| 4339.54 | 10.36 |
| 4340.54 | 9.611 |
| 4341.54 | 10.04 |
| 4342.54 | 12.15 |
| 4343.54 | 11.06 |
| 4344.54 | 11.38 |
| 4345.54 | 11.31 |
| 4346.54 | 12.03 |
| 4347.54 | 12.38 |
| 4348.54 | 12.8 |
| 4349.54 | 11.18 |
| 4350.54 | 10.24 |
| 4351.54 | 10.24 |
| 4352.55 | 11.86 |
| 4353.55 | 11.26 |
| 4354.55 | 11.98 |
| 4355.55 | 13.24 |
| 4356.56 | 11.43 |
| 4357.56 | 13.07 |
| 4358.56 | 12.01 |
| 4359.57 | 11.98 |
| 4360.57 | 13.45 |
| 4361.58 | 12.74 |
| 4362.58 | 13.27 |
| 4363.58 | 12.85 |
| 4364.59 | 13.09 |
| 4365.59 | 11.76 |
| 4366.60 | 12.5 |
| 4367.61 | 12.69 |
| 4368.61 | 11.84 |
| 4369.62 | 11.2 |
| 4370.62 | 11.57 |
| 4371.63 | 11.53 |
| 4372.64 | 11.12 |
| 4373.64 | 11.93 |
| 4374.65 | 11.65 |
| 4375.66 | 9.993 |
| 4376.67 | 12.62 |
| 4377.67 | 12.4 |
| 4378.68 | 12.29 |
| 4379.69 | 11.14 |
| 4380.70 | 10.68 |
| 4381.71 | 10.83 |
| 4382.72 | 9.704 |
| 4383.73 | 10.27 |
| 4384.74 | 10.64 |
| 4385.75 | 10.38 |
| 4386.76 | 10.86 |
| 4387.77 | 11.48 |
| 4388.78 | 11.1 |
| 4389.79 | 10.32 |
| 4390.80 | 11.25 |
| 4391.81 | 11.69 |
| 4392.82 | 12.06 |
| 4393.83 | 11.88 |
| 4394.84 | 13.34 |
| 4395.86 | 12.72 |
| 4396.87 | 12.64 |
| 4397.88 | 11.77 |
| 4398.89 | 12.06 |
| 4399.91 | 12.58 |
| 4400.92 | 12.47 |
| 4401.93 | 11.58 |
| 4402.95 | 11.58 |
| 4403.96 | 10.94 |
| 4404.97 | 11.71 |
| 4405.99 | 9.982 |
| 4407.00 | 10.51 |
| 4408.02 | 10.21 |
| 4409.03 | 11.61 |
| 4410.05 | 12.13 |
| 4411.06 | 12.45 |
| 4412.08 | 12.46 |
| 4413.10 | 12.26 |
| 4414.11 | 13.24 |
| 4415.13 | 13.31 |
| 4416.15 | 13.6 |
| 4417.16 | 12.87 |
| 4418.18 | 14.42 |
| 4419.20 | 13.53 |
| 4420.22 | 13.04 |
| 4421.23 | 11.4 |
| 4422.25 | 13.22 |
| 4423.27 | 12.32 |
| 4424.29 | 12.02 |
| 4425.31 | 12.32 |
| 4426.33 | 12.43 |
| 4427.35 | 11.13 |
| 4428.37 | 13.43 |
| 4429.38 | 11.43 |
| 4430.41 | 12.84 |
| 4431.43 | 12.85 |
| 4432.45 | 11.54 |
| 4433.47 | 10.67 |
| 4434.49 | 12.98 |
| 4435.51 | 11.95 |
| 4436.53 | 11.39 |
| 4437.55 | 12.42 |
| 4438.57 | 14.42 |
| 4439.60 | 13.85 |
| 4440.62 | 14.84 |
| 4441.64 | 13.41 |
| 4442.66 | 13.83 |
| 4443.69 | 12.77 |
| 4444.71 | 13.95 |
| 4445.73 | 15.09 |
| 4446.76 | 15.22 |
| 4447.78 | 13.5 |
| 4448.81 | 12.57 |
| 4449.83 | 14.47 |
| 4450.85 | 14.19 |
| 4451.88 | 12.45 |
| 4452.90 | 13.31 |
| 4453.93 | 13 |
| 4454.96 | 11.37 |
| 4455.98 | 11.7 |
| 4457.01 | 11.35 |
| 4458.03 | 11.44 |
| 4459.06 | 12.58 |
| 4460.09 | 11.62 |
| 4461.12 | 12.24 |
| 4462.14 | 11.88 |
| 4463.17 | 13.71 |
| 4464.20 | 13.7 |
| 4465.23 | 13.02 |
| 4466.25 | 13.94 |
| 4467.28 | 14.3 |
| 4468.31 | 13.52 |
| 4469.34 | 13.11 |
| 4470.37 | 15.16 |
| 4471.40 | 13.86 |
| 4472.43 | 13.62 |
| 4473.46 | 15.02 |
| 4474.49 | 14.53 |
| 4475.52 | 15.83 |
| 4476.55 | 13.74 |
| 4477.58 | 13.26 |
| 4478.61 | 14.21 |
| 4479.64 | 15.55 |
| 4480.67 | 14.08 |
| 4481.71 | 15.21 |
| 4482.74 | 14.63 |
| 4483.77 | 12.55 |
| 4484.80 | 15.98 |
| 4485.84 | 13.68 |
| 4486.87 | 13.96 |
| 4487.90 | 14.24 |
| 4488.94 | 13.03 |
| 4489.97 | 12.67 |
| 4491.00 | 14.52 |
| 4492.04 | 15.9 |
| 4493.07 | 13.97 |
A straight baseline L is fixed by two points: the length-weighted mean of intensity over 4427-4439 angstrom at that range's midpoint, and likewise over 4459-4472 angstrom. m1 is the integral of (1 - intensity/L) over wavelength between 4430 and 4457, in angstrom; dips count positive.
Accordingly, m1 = -1.0 angstrom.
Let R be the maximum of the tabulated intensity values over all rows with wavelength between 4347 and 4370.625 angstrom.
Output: 13.45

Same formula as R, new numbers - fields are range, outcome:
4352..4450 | 15.22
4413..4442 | 14.84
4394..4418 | 13.6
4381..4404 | 13.34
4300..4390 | 13.47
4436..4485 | 15.98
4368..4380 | 12.62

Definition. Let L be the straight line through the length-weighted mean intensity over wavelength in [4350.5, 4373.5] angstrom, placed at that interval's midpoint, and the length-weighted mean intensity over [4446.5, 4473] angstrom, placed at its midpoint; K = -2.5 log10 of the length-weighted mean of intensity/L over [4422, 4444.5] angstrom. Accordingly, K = 0.01 mag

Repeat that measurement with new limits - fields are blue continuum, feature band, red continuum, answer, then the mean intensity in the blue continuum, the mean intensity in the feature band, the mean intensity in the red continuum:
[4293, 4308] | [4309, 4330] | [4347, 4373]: -0.127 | 8.39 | 10.8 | 12.1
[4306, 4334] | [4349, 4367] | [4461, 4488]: -0.059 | 10.6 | 12.1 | 14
